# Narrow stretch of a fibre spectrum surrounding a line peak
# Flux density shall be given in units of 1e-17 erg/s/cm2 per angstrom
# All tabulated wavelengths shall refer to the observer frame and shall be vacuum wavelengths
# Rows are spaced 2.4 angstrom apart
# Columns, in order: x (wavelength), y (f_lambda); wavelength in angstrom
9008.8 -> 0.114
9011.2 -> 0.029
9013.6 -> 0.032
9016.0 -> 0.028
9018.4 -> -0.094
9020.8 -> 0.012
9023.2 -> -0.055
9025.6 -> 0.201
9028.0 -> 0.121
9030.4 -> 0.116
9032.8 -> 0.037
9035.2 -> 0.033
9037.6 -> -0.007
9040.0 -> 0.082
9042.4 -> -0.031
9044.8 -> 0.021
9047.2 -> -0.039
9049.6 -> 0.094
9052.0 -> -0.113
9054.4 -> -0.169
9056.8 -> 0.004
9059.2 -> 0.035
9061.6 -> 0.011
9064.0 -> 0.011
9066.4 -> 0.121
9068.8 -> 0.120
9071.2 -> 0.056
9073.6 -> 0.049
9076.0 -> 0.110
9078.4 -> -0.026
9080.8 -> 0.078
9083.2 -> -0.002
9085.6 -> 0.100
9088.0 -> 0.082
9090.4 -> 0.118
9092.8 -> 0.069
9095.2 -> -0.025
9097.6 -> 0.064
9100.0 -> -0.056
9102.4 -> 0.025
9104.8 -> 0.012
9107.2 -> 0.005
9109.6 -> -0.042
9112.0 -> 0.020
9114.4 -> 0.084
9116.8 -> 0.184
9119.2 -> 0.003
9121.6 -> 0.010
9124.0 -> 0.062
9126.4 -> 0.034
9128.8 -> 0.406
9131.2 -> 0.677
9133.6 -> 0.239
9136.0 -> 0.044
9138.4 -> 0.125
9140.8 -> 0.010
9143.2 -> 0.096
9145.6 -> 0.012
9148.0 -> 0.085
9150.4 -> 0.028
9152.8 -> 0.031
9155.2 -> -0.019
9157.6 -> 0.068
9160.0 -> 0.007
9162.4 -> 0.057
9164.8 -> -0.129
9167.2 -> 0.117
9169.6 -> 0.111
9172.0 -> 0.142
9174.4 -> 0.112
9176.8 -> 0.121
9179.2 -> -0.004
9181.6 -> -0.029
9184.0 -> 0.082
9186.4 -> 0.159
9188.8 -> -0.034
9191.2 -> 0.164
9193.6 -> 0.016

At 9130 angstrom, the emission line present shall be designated Hbeta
